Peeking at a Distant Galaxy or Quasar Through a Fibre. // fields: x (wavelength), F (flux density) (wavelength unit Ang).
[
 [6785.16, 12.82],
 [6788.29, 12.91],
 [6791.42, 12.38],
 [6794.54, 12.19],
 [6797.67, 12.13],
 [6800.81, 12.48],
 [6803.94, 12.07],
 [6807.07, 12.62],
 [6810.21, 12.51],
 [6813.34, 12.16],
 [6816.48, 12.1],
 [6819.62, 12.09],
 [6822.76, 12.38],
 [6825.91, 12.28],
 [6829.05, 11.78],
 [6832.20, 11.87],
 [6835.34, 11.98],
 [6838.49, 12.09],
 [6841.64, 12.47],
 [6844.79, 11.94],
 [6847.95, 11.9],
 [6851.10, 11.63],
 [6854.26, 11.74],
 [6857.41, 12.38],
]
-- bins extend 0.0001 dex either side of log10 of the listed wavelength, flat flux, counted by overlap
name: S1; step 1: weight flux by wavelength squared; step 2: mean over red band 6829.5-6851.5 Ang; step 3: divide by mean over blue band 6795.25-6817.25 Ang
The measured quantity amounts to 0.98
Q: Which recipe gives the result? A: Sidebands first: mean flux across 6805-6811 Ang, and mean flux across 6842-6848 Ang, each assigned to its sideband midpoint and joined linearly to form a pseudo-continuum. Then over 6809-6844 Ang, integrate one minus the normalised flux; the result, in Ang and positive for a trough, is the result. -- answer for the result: 0.4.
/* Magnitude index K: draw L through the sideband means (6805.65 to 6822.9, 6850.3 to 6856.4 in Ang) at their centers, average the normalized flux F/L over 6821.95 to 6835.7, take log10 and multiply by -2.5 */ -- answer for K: 0.00 mag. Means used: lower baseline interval 12.3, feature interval 12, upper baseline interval 11.8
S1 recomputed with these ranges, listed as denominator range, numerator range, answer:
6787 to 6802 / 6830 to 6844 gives 0.99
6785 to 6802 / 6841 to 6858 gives 0.98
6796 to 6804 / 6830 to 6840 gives 0.99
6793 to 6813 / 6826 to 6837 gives 0.98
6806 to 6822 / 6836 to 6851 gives 0.99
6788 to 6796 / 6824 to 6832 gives 0.98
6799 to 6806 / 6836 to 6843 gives 1.01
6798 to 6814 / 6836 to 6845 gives 1.00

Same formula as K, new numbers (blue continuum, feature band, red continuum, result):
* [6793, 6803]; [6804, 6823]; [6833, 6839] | -0.012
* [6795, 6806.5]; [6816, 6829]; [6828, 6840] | -0.011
